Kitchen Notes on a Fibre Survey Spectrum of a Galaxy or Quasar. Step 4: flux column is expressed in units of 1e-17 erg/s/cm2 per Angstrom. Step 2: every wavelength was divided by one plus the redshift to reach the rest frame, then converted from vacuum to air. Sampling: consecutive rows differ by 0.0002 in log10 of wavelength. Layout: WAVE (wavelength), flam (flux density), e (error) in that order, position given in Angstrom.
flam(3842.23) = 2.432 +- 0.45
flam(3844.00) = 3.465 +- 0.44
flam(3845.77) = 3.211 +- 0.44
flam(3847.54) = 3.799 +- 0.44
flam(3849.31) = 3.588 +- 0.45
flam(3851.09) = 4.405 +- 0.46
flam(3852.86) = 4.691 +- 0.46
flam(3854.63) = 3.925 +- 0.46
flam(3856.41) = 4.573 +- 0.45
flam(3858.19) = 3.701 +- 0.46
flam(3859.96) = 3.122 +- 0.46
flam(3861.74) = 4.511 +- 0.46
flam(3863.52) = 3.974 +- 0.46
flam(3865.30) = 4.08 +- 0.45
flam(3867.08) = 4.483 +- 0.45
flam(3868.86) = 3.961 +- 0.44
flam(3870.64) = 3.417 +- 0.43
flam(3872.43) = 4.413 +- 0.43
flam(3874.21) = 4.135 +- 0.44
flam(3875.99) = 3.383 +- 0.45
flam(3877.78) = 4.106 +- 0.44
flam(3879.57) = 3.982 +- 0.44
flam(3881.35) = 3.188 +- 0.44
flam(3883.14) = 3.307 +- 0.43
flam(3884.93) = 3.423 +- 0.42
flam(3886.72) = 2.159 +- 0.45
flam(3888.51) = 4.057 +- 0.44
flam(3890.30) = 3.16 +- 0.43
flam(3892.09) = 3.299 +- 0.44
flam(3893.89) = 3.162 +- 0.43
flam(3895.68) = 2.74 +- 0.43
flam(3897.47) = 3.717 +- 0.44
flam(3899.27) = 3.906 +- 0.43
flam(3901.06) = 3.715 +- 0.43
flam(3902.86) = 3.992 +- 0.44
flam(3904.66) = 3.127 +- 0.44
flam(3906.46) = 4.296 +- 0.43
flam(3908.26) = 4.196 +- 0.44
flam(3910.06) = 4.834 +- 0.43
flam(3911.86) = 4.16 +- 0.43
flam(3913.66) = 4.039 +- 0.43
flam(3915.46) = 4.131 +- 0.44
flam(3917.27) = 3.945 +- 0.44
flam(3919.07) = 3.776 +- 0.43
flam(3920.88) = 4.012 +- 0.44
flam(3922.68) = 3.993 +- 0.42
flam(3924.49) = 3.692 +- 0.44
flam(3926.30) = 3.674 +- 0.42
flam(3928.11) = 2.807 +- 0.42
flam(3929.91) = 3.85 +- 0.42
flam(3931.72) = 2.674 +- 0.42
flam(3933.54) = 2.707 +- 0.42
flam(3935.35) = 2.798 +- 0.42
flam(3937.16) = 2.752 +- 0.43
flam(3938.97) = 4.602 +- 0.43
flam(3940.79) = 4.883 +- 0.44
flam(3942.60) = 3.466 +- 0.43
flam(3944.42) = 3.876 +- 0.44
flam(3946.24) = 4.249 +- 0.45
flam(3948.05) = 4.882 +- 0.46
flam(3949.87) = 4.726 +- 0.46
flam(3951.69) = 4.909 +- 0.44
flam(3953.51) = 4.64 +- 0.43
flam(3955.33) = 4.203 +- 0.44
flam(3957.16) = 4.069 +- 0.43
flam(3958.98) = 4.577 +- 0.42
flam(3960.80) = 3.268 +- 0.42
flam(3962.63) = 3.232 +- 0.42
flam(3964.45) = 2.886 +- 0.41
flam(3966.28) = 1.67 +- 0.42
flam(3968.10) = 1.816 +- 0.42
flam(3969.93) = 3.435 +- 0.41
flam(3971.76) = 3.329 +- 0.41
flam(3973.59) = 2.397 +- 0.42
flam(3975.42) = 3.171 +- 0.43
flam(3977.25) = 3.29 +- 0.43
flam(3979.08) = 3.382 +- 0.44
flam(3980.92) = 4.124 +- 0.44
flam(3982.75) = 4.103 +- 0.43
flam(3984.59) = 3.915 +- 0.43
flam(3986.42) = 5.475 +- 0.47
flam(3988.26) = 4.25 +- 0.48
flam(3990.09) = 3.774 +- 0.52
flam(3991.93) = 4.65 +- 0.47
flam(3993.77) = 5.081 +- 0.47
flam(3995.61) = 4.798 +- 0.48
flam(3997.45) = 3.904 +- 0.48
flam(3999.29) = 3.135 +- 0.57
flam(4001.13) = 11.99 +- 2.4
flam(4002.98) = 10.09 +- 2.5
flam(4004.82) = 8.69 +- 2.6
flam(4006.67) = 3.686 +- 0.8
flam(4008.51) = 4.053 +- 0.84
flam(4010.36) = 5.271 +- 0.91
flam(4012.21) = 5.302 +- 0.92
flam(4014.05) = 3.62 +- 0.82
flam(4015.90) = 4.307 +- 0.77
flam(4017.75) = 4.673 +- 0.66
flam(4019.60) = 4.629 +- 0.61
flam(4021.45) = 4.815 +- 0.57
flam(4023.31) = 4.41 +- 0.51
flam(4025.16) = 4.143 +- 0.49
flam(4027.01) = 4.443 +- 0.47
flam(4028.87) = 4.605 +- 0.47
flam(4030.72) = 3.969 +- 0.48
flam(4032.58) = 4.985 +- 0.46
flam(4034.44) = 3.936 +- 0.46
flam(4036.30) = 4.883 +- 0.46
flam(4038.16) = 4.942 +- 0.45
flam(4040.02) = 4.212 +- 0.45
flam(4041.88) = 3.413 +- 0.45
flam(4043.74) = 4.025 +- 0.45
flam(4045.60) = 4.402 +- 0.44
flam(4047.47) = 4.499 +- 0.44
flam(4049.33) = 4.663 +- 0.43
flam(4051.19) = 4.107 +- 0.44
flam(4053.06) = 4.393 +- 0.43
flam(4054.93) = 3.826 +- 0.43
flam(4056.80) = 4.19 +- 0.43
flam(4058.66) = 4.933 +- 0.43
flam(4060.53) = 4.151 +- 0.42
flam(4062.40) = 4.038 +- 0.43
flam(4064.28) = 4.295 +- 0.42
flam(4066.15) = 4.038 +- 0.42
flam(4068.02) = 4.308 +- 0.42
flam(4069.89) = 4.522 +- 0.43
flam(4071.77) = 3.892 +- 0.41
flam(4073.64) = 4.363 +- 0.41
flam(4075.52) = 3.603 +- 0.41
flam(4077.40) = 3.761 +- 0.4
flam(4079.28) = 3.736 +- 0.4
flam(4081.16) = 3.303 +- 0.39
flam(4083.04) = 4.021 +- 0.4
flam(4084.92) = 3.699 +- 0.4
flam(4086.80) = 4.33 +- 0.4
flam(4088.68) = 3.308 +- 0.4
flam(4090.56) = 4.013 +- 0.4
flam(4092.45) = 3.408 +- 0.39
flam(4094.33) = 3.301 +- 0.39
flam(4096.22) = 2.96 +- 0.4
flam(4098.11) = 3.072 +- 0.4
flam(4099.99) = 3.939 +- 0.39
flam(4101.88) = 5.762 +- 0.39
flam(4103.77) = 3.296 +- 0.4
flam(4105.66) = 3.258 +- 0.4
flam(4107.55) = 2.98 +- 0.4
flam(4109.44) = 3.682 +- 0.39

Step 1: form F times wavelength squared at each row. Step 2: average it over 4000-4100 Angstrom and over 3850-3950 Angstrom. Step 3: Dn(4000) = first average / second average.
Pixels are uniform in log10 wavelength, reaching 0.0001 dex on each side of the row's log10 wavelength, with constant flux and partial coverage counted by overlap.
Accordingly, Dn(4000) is 1.27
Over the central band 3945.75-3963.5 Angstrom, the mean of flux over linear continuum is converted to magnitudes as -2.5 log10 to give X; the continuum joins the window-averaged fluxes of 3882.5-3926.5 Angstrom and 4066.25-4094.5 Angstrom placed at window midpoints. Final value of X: -0.14 mag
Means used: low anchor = 3.7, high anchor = 3.86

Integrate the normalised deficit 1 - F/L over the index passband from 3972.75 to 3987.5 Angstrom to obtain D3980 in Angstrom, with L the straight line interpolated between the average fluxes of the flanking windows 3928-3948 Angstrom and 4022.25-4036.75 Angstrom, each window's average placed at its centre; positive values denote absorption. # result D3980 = 0.9 Angstrom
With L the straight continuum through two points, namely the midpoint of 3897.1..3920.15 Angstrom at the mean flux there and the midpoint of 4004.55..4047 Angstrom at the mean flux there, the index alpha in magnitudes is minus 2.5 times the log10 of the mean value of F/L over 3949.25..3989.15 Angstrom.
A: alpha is 0.16 mag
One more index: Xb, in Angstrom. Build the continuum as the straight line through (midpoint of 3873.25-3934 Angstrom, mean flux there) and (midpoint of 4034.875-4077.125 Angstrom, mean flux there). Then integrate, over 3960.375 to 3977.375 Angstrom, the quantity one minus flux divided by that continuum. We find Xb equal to 4.7 Angstrom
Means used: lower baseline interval 3.64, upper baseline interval 4.25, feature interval 2.82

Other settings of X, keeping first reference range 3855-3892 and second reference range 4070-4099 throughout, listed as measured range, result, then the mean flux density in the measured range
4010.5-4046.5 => -0.20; 4.43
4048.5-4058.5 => -0.16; 4.29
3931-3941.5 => 0.10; 3.39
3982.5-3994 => -0.20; 4.45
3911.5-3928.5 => -0.03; 3.84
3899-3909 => -0.04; 3.86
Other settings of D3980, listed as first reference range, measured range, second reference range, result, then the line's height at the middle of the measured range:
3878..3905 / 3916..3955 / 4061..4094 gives -3.6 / 3.54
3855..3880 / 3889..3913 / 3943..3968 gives 1.3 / 3.94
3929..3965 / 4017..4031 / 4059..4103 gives -2.1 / 3.9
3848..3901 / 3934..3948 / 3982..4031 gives 1.8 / 4.4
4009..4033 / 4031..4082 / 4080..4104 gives -0.8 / 4.14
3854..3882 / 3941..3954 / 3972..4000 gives -1.5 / 3.95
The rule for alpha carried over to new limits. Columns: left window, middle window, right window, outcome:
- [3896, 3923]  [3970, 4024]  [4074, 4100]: -0.25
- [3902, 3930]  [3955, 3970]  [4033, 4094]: 0.24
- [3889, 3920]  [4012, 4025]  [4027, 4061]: -0.06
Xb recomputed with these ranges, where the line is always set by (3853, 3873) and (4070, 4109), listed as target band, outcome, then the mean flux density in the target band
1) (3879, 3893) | 2.4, 3.31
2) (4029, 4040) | -2.1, 4.52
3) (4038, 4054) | -2.1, 4.26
